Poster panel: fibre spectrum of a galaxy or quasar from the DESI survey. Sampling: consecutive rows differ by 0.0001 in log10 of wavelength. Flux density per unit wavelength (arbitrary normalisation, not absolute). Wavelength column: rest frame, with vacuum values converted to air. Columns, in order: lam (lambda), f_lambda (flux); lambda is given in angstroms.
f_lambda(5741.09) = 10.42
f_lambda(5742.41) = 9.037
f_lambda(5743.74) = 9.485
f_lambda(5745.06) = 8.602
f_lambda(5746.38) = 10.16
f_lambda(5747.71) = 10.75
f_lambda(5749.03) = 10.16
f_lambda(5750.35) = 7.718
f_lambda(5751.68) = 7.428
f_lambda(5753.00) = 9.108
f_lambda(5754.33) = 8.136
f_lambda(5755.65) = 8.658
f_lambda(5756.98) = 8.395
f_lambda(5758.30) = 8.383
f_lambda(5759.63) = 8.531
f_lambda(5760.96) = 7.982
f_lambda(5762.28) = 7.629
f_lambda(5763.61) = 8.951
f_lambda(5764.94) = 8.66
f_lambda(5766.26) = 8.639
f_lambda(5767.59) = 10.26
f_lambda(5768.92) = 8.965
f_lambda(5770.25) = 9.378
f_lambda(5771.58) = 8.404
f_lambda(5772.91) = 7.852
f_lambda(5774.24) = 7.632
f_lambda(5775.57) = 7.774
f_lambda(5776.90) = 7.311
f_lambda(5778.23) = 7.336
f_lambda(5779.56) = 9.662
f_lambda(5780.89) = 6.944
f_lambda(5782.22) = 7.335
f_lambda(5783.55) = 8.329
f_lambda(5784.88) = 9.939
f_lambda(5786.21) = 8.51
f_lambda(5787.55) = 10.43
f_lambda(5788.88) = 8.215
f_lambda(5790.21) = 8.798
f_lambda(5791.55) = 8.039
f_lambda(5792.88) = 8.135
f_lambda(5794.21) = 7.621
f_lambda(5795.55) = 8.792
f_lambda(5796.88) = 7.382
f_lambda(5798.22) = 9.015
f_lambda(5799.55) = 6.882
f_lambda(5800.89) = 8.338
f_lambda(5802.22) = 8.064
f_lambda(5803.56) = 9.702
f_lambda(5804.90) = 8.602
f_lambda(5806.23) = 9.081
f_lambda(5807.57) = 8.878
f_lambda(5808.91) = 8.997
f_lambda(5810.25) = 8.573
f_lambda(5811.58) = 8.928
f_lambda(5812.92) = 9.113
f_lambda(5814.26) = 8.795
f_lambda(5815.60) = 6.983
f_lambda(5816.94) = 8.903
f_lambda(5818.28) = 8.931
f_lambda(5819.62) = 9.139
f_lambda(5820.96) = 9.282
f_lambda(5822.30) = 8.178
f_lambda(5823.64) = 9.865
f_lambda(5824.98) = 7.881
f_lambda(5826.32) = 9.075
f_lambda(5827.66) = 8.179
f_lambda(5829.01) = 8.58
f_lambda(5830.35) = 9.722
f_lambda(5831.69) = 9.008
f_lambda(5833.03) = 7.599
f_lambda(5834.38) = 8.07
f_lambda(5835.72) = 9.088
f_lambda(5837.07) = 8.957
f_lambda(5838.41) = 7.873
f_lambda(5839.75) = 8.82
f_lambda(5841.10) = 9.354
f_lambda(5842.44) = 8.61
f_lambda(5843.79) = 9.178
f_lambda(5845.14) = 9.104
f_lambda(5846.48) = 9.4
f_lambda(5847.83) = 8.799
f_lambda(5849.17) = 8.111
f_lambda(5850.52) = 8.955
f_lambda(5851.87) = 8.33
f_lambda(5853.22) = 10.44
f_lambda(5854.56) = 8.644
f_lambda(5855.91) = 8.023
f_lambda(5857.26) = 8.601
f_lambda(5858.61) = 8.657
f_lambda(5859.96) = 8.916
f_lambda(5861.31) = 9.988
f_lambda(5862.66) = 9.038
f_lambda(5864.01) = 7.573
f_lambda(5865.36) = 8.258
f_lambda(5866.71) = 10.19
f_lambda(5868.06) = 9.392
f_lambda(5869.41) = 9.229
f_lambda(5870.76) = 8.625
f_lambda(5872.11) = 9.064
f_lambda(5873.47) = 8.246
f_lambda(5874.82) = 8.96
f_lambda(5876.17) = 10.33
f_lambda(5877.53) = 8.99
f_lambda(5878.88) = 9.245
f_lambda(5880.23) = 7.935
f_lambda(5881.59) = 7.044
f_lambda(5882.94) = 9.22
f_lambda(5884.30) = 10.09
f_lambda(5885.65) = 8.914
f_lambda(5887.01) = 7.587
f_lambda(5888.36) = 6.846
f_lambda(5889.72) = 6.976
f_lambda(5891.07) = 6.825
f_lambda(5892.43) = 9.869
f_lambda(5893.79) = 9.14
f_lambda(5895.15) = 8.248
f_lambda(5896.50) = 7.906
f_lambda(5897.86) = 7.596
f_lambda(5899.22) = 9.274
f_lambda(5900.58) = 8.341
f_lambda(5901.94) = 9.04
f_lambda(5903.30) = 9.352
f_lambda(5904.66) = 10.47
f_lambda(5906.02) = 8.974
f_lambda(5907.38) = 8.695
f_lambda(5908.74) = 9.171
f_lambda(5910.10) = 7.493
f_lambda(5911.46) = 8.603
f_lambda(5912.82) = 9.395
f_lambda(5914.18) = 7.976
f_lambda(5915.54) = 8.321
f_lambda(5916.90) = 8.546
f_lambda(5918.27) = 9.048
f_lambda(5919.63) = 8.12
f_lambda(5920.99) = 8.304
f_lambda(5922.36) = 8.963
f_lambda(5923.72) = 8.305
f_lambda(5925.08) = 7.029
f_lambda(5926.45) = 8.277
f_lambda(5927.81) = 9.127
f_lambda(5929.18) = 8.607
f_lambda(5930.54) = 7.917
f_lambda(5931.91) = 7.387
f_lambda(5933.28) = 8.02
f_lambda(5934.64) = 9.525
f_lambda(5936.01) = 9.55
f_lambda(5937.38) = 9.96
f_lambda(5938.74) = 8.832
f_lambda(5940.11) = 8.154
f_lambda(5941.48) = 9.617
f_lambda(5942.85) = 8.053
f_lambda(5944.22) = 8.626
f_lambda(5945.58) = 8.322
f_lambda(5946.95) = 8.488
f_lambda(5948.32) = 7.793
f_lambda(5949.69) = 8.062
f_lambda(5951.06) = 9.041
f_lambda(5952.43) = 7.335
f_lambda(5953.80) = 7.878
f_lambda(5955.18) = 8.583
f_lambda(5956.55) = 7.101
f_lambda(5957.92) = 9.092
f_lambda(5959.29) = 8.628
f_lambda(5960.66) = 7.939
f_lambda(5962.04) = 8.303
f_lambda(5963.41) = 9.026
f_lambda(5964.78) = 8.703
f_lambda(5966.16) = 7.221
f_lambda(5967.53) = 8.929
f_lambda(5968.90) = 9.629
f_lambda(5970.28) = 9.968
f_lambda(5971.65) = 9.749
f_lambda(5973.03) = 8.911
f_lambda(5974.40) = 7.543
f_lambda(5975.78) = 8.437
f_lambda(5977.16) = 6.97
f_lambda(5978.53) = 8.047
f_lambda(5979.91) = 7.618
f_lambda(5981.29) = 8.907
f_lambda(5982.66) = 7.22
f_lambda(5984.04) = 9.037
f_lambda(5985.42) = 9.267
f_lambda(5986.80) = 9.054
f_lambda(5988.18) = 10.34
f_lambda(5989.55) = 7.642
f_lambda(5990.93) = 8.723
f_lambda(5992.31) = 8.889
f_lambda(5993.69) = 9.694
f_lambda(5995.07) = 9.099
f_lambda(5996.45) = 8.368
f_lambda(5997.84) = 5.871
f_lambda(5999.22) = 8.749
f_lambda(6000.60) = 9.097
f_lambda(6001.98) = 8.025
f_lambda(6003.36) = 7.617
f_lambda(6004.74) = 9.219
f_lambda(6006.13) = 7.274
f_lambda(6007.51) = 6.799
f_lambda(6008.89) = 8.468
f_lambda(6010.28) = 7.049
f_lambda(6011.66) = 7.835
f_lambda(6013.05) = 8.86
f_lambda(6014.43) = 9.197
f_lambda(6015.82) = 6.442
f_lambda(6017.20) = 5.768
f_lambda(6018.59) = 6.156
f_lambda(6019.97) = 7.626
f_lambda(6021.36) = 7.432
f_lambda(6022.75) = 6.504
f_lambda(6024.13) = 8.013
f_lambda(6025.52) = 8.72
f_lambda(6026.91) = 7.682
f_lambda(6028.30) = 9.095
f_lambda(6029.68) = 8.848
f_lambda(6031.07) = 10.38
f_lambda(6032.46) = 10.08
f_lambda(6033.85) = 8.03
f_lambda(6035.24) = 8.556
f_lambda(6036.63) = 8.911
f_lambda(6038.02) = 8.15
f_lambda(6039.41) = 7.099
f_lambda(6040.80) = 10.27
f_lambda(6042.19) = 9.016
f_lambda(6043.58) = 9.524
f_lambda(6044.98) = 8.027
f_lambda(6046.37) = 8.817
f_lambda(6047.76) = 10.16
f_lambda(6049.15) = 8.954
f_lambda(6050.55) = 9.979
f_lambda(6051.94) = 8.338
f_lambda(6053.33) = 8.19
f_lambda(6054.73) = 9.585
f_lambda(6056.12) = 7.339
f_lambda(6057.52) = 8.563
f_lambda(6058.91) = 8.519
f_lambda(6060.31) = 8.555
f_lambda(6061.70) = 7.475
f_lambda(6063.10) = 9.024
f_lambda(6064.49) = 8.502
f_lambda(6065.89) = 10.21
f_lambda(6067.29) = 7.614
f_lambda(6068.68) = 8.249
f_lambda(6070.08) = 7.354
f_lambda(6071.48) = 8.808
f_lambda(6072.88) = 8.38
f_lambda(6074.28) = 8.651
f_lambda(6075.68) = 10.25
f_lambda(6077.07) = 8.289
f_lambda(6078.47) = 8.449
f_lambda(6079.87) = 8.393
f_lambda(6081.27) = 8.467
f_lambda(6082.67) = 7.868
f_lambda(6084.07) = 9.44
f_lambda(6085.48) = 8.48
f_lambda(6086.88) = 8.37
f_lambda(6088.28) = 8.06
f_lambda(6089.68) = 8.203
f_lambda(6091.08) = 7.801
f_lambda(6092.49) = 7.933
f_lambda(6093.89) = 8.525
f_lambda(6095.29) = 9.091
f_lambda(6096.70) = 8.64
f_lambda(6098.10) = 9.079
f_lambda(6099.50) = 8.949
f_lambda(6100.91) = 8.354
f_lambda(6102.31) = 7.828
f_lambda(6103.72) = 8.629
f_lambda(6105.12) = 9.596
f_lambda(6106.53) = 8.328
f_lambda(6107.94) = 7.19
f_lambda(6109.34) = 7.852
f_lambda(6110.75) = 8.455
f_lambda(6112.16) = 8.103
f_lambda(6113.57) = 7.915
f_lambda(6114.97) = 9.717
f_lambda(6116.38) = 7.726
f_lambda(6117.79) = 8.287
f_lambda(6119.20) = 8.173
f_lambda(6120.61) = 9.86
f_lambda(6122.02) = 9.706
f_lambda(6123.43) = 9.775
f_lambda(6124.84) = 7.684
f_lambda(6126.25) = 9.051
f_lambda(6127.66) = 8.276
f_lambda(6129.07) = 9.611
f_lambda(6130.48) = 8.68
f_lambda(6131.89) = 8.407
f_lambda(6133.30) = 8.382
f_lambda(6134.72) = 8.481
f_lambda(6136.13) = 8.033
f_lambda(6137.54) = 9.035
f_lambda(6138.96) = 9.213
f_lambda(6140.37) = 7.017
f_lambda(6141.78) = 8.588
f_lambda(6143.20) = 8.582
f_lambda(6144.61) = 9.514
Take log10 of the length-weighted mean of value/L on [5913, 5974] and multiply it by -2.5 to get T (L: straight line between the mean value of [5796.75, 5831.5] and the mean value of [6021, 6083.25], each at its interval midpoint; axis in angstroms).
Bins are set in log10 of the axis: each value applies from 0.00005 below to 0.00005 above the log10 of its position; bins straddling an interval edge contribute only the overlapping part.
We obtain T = 0.015 mag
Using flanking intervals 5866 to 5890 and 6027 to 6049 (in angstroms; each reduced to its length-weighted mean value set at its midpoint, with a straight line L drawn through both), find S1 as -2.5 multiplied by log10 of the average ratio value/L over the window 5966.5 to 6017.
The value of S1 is 0.07 mag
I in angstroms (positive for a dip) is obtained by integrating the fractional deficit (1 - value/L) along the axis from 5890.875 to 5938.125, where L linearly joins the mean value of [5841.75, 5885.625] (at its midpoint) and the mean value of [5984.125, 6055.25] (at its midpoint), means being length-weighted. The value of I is 0.67 angstroms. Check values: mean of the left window 8.91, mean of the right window 8.42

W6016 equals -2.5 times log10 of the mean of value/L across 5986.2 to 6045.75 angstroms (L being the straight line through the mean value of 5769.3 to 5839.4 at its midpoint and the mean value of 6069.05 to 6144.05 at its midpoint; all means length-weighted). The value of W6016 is 0.03 mag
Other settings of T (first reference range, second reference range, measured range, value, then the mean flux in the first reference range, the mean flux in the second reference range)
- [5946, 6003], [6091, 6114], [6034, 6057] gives -0.05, 8.46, 8.39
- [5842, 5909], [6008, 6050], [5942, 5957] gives 0.05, 8.76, 8.32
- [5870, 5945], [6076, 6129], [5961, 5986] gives 0.01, 8.6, 8.53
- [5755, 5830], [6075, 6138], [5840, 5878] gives -0.05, 8.52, 8.56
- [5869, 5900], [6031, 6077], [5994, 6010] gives 0.08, 8.52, 8.75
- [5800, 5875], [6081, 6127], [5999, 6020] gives 0.12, 8.79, 8.52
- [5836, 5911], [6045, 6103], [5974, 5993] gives 0.03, 8.74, 8.57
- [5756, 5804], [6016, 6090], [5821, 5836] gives -0.03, 8.39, 8.47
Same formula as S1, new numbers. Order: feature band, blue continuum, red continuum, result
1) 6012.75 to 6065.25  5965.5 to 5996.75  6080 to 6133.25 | 0.02 mag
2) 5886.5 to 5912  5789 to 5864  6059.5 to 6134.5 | 0.02 mag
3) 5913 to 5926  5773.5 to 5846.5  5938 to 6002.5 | 0.02 mag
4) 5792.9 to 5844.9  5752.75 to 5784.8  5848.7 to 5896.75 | -0.01 mag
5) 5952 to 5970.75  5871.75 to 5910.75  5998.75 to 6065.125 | 0.00 mag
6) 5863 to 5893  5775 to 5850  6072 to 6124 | 0.00 mag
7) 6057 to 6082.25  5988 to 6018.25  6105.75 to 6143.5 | -0.03 mag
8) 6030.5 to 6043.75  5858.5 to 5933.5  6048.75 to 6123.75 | -0.05 mag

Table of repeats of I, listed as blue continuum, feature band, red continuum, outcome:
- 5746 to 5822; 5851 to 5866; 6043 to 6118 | -0.4 angstroms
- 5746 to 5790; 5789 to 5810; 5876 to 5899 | 0.3 angstroms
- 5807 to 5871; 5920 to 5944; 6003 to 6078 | 0.1 angstroms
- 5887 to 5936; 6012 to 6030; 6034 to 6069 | 2.0 angstroms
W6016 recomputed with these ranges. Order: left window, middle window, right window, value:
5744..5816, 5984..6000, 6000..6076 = -0.04 mag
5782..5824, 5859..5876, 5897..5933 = -0.05 mag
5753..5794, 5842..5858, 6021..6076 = -0.04 mag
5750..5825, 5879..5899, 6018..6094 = 0.04 mag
